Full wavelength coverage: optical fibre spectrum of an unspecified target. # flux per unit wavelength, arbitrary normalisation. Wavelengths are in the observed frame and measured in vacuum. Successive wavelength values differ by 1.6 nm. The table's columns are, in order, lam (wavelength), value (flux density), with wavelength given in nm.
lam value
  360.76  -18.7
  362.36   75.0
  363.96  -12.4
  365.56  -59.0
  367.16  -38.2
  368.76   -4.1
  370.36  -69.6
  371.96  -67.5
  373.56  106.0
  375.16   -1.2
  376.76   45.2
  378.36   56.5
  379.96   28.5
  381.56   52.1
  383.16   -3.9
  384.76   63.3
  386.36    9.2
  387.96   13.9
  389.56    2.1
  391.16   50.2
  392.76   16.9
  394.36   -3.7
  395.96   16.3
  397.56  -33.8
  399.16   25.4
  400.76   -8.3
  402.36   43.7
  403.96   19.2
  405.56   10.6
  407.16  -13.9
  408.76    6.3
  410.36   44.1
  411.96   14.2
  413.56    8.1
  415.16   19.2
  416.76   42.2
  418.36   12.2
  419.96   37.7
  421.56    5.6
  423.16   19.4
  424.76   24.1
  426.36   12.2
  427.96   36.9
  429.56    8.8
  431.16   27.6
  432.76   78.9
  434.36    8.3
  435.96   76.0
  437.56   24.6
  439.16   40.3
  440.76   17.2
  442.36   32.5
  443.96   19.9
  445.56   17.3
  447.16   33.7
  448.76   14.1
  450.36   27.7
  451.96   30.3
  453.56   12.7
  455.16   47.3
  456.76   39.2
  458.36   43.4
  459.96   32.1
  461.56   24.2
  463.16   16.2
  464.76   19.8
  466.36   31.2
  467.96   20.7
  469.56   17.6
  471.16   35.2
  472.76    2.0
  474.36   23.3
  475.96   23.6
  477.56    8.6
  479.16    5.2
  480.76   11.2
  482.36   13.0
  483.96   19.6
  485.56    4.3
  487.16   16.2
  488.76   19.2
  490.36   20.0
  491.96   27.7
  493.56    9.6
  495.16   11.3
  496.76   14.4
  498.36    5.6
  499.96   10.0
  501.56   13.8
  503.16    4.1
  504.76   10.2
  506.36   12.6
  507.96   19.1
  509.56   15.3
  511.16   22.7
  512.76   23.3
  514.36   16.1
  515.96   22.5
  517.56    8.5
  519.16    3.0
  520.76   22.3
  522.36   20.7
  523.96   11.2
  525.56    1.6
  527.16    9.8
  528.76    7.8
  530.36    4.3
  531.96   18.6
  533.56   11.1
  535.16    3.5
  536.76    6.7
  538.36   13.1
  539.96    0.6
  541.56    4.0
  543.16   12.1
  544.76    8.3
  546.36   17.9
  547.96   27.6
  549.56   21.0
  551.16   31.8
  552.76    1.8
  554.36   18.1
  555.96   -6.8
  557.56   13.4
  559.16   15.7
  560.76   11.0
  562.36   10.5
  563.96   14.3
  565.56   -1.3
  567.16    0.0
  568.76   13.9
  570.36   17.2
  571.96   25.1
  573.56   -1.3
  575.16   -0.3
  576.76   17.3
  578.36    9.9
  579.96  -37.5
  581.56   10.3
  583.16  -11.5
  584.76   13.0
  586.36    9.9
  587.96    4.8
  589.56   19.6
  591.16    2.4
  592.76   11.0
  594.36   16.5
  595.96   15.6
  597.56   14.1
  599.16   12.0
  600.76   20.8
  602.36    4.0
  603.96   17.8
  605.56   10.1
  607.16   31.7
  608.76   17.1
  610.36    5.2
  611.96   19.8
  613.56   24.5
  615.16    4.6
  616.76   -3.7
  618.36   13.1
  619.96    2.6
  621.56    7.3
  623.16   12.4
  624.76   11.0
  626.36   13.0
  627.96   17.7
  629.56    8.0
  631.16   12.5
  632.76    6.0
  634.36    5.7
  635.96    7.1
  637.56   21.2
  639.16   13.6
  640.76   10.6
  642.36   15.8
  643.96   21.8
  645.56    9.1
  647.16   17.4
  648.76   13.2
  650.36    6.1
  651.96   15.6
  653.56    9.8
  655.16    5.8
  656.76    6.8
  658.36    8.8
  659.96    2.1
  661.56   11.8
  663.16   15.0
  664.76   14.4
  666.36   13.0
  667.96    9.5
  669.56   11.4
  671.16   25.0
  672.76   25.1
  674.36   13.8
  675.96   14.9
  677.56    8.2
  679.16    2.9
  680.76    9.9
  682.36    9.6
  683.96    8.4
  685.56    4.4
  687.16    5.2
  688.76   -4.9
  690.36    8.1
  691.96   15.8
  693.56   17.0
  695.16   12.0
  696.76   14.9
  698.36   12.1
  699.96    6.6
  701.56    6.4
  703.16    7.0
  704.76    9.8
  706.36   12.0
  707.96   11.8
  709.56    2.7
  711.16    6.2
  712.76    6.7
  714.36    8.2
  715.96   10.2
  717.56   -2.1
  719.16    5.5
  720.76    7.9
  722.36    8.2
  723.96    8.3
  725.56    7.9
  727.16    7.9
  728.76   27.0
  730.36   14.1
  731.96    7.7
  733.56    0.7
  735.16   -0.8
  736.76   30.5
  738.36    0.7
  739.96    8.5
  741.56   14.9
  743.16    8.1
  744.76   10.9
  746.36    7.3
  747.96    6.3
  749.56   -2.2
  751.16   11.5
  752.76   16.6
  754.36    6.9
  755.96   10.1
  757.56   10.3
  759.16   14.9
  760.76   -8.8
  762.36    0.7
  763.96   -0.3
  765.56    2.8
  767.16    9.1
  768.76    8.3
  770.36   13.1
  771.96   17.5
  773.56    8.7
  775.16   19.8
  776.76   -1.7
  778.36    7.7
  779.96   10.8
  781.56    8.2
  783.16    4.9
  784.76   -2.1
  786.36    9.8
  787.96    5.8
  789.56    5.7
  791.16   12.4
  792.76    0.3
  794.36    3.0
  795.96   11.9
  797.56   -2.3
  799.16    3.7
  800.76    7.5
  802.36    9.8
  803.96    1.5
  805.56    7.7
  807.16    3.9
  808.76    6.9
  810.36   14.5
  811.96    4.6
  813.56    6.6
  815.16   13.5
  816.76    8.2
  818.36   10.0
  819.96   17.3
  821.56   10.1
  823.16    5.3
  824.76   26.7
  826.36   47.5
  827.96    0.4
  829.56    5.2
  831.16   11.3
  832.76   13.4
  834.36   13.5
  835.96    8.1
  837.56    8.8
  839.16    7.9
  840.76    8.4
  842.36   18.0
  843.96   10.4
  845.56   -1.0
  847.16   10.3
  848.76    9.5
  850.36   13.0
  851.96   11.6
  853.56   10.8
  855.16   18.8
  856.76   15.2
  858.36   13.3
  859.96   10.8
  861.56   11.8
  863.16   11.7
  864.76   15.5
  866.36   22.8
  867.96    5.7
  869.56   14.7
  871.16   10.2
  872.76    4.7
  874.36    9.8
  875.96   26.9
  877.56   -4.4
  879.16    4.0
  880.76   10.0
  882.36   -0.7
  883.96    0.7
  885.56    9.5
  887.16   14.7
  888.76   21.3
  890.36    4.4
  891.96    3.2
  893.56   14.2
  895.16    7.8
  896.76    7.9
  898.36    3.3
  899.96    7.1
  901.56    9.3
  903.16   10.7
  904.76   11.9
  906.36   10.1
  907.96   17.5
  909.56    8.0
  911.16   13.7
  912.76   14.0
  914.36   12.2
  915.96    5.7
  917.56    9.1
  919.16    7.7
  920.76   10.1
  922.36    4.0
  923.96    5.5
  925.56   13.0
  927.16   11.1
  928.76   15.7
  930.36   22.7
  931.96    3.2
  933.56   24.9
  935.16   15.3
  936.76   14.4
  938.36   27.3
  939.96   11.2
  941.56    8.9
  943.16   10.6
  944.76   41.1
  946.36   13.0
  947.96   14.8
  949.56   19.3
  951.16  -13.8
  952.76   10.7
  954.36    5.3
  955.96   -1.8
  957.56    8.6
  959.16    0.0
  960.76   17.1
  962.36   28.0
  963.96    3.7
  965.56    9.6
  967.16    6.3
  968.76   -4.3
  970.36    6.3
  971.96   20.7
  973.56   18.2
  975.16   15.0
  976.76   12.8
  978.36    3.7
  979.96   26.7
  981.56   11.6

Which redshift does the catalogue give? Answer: 1.21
